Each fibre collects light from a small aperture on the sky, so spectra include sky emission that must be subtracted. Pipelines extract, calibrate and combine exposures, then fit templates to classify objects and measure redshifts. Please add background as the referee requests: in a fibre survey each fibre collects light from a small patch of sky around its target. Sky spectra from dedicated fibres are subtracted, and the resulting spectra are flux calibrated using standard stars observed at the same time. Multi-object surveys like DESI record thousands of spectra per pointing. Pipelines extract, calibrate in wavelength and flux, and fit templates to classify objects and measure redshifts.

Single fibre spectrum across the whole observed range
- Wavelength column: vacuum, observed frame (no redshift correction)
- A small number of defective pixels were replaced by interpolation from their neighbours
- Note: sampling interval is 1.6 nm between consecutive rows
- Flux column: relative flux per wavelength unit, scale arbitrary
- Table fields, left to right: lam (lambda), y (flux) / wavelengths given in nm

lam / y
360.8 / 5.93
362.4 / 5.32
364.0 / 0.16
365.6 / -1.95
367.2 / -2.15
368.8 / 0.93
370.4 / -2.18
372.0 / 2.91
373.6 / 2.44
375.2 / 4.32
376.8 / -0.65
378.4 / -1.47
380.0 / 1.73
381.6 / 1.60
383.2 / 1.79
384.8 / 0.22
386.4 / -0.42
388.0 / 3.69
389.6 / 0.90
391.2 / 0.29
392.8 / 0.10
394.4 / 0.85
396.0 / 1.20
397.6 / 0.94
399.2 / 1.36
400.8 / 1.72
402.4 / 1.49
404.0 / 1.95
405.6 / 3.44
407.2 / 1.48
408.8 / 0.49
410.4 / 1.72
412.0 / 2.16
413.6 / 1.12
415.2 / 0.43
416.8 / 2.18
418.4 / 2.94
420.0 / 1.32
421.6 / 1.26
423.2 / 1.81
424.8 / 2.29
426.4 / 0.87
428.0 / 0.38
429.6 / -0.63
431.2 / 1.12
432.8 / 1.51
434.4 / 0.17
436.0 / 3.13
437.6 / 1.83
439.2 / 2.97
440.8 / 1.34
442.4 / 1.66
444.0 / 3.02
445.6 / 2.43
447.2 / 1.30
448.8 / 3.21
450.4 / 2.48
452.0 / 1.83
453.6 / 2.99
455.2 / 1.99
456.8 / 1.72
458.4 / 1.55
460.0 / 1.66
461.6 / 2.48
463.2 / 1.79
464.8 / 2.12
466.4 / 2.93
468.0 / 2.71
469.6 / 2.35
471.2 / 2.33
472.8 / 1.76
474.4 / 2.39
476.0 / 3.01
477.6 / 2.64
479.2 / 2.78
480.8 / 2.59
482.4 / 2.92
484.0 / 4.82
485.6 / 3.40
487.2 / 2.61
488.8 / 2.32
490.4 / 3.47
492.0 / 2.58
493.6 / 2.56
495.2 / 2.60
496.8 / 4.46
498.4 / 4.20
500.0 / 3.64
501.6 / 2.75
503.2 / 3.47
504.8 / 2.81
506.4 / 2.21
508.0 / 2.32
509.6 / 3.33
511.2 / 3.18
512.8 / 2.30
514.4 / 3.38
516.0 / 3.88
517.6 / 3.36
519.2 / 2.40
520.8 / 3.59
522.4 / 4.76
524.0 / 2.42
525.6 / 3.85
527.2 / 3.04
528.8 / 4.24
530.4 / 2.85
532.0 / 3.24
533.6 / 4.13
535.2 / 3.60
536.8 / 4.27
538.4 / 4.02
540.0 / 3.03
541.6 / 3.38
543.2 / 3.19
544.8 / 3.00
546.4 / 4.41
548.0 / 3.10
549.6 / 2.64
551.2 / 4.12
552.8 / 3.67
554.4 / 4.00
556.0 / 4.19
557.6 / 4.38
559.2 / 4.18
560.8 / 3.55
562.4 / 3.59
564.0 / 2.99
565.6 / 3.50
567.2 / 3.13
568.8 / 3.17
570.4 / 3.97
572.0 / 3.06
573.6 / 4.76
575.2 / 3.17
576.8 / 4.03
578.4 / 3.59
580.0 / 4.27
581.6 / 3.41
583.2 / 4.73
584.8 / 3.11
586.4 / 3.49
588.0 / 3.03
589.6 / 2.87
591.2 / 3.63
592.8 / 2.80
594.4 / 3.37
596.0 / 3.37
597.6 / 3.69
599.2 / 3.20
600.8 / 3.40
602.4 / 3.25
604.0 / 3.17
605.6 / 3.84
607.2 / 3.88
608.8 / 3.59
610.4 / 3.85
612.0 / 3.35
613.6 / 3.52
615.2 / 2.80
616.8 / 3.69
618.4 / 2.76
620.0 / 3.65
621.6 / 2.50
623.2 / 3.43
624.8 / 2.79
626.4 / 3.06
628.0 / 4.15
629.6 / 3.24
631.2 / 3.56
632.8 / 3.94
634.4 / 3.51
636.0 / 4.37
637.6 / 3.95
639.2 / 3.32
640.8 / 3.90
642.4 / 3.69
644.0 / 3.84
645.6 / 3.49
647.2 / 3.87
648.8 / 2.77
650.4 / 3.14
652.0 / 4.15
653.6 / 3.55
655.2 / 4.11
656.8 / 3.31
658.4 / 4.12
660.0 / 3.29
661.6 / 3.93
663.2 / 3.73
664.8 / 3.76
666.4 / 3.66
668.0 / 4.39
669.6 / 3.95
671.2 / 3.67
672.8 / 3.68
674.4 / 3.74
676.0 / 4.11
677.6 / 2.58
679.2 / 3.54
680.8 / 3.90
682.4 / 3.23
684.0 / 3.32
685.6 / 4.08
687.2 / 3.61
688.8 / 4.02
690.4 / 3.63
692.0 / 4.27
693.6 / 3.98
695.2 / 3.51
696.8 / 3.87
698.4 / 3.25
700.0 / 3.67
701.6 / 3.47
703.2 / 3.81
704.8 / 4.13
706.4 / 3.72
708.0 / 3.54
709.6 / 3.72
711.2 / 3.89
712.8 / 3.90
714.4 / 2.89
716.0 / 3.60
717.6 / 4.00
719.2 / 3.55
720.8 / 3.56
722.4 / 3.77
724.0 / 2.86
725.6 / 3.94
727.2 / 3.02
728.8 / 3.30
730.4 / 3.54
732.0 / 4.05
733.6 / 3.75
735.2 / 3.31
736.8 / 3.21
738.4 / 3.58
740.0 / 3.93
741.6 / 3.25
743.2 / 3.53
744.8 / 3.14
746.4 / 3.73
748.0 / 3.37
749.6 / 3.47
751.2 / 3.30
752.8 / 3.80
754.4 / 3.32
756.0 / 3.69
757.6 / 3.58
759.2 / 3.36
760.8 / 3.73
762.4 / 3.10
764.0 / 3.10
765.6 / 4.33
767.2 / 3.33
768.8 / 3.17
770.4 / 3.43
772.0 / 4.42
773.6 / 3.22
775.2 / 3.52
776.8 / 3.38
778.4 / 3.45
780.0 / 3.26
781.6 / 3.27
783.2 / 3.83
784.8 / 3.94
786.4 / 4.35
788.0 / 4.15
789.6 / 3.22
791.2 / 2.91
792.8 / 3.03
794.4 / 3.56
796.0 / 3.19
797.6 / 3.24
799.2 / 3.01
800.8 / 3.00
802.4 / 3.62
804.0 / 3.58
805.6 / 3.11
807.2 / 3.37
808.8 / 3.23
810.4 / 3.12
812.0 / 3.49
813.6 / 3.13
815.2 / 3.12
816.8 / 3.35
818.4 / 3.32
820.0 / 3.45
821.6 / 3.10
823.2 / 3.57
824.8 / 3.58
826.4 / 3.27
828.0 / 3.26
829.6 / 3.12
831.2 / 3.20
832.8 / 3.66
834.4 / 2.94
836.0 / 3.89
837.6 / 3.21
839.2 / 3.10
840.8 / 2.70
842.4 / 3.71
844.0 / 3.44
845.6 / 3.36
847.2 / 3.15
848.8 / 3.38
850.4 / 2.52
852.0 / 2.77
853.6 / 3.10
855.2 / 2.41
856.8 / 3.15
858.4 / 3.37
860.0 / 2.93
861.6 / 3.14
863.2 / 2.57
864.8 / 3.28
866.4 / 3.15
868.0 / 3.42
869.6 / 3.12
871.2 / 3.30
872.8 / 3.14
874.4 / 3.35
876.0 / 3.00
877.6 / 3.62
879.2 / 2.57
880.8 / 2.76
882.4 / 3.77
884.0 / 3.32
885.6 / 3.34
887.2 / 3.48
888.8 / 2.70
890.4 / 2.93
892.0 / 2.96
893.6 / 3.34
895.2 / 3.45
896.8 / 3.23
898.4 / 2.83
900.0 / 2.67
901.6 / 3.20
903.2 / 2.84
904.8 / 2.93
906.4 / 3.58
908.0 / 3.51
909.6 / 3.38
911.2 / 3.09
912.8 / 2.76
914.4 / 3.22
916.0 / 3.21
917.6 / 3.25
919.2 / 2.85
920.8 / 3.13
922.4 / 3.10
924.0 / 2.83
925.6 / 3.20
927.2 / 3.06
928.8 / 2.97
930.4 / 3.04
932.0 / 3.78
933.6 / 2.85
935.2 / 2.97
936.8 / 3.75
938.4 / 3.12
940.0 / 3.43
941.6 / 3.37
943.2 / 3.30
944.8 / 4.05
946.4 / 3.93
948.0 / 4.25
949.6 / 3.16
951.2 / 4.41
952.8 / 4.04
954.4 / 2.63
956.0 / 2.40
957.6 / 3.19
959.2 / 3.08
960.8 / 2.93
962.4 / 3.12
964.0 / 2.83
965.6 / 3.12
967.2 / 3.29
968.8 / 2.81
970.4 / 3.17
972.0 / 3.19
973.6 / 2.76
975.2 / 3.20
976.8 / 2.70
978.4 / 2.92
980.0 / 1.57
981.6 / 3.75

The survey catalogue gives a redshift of 0.197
